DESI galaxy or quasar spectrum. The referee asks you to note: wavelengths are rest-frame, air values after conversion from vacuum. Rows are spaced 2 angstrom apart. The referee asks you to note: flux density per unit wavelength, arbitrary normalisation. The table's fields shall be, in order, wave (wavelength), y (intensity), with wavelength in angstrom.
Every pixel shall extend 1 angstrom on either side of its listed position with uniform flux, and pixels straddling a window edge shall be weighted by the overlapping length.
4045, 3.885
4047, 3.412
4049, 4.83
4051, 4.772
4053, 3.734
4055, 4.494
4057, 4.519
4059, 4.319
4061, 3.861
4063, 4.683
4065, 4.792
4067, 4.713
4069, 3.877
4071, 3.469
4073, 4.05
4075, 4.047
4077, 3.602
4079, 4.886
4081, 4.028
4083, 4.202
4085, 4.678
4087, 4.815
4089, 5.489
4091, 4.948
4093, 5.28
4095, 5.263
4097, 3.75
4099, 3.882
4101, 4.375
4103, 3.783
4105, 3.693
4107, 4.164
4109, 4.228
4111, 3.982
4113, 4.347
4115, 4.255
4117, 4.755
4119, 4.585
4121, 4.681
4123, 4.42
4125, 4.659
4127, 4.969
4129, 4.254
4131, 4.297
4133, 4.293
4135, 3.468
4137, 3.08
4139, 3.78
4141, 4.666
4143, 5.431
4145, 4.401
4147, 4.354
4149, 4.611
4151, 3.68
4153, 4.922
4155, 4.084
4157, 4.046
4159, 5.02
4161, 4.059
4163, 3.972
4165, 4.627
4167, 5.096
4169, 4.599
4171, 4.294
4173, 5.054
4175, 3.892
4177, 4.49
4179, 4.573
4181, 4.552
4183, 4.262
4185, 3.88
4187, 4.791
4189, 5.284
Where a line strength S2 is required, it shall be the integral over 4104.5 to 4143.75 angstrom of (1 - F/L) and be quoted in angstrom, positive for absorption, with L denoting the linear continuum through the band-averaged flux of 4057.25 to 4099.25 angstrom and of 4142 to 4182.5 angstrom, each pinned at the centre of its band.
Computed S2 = 1.4 angstrom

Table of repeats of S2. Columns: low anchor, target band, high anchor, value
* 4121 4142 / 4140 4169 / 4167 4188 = -1.08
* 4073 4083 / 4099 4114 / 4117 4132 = 1.13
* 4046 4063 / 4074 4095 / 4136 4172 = -1.60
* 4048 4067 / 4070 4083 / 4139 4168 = 1.26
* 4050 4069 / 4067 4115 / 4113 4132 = 1.74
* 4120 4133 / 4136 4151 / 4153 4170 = 0.70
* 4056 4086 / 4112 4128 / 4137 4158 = -1.04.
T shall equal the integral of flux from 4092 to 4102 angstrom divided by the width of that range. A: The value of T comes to 4.51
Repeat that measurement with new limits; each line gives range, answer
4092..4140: 4.26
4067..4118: 4.32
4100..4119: 4.2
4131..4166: 4.27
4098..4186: 4.33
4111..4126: 4.49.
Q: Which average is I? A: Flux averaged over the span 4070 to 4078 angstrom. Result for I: 3.79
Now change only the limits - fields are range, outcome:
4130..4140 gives 3.78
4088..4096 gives 5.25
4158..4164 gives 4.35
